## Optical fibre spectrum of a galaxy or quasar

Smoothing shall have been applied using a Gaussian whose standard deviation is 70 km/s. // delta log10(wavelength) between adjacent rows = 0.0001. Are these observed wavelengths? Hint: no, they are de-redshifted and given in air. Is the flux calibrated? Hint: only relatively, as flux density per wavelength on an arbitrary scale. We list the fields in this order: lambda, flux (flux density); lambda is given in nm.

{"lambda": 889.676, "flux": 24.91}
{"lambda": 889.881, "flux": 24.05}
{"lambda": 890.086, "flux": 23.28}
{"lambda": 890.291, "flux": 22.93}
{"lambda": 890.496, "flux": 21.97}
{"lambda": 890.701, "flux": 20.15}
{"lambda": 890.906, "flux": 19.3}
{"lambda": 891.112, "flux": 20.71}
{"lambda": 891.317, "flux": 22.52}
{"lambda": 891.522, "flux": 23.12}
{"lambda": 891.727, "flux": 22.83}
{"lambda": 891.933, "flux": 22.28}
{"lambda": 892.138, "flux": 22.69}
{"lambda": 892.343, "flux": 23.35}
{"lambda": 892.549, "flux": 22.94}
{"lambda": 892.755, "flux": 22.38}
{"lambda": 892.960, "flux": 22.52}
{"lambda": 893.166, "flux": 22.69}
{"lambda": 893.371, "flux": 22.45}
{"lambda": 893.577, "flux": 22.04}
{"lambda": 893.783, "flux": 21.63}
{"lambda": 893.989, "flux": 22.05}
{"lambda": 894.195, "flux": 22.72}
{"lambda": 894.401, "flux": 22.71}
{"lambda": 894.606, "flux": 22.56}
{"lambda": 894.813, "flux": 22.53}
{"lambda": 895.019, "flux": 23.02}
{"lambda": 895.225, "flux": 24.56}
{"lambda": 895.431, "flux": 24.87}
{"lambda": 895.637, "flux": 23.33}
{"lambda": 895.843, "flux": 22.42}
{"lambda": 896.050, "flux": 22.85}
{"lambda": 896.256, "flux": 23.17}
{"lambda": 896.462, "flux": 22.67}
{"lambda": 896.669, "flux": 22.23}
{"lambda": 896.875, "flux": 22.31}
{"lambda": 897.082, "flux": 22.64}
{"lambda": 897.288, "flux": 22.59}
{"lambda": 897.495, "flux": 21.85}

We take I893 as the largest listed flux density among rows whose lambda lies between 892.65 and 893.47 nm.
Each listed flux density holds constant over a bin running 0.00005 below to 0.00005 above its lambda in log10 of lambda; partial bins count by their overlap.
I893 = 22.69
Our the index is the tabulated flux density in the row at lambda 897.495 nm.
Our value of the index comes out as 21.85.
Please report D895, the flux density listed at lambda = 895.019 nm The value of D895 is 23.02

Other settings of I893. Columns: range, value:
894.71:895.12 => 23.02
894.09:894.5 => 22.72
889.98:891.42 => 23.28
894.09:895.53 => 24.87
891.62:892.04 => 22.83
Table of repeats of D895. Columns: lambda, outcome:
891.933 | 22.28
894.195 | 22.72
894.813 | 22.53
